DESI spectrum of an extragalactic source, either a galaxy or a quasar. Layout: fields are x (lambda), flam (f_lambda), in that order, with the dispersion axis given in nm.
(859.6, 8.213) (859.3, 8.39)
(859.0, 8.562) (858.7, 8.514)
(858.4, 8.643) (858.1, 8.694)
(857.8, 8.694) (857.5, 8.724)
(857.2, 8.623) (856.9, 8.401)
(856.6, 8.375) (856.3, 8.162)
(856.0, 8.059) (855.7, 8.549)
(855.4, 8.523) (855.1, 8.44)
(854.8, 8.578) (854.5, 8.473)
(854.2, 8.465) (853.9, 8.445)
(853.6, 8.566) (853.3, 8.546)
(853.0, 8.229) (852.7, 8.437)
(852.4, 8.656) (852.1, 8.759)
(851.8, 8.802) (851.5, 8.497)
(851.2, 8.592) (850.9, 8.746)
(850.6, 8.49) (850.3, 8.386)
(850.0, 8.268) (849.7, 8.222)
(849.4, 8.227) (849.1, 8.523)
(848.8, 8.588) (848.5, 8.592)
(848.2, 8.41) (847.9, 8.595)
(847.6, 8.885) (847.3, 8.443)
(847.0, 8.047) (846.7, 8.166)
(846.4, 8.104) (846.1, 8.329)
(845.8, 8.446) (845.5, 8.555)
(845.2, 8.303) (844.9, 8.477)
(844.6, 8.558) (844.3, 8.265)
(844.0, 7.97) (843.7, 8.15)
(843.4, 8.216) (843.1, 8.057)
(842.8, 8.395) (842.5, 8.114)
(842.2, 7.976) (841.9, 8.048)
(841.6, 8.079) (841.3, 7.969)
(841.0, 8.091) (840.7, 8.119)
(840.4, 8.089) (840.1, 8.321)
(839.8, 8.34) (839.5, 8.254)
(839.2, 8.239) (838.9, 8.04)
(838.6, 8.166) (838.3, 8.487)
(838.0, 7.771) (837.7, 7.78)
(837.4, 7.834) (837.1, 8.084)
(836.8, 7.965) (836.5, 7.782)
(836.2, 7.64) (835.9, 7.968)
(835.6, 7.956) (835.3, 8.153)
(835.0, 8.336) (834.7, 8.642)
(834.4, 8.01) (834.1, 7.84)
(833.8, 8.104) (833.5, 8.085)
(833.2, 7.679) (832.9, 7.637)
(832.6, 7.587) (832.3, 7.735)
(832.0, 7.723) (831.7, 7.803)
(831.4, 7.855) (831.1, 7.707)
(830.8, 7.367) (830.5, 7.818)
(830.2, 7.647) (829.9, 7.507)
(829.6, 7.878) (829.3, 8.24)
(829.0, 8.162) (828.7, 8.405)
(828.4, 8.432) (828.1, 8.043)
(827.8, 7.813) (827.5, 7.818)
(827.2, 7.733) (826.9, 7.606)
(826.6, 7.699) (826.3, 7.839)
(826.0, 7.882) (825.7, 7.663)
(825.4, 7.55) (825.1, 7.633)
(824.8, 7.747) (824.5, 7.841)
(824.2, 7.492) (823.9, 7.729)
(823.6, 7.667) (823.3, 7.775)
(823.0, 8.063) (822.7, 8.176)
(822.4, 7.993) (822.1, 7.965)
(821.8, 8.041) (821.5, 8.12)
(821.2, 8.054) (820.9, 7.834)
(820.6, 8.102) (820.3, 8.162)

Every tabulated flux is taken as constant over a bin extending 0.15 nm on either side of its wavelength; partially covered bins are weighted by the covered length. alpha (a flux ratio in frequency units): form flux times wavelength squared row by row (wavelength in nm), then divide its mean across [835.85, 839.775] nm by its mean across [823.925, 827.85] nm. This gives 1.07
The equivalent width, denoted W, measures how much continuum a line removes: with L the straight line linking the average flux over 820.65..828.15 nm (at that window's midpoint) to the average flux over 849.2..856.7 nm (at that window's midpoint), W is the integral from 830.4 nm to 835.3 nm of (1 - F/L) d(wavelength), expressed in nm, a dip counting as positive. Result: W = 0.08 nm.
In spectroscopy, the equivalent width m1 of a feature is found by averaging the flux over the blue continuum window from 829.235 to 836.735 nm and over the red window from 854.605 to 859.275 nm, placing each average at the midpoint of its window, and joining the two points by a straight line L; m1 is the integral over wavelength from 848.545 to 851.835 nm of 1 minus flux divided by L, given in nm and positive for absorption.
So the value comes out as -0.06 nm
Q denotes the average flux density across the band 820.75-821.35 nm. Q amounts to 7.94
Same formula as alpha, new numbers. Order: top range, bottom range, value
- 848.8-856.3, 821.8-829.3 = 1.15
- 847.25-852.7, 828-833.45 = 1.14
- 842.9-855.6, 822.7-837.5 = 1.12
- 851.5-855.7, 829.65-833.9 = 1.16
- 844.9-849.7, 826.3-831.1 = 1.12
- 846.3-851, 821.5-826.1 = 1.14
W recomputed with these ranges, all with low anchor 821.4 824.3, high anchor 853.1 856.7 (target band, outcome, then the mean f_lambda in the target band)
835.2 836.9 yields 0.046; 7.9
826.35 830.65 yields 0.046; 7.91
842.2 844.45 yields 0.024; 8.15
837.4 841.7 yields 0.033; 8.12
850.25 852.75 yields -0.071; 8.61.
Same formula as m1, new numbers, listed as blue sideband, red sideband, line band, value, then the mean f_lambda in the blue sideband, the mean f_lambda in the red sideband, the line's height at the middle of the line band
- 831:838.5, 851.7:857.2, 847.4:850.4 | -0.05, 7.93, 8.47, 8.32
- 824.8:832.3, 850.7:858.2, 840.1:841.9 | 0.02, 7.82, 8.52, 8.16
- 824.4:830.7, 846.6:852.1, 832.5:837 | 0.05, 7.85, 8.48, 8.06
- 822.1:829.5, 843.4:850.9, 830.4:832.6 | 0.08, 7.88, 8.38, 8.01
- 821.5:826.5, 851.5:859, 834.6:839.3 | 0.04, 7.82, 8.52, 8.11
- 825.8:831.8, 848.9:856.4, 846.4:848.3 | -0.01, 7.86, 8.47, 8.33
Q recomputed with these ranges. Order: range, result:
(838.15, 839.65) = 8.24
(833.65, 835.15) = 8.19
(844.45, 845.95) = 8.47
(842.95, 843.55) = 8.14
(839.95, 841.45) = 8.12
